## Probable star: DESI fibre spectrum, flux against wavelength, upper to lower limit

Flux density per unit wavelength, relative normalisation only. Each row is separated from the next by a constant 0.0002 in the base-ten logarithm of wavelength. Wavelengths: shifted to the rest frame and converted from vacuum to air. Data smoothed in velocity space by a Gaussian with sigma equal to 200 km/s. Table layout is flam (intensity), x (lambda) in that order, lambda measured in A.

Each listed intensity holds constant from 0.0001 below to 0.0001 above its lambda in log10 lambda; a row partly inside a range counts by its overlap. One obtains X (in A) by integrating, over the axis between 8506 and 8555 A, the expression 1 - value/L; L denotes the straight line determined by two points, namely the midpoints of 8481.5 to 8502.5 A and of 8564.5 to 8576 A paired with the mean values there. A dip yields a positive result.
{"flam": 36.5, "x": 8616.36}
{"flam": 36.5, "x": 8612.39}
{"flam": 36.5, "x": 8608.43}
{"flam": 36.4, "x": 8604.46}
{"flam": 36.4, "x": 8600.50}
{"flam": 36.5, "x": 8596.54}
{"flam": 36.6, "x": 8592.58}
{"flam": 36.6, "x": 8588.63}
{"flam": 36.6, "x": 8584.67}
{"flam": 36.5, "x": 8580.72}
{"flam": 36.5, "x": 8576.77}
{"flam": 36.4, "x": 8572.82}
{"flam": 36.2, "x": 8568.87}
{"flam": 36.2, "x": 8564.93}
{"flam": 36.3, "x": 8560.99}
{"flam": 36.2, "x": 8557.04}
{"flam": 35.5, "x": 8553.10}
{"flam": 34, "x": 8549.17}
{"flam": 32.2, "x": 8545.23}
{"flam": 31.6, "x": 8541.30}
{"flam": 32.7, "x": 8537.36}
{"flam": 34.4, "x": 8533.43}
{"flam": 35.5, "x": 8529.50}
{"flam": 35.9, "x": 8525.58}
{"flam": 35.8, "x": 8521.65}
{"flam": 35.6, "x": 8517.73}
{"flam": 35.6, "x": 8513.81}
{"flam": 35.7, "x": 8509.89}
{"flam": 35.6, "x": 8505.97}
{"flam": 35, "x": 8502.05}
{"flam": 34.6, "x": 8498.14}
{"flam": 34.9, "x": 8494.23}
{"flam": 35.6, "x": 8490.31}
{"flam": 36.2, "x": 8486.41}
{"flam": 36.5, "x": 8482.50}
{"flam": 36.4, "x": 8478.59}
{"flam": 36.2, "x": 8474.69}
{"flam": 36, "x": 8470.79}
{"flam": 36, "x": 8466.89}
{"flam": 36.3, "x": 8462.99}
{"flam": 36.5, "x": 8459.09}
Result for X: 1.8 A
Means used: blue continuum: 35.5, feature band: 34.6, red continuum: 36.3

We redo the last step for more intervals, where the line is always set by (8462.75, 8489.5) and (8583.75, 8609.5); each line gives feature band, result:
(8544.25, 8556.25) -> 0.7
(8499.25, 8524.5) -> 0.5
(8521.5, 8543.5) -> 1.3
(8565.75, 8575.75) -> 0.0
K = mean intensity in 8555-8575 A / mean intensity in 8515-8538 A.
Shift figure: 1.03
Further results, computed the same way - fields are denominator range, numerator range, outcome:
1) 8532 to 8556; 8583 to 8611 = 1.09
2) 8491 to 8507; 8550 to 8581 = 1.03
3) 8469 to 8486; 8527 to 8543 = 0.93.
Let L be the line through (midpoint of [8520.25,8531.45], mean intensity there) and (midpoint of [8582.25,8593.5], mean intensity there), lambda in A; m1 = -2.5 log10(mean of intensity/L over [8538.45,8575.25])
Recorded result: 0.04 mag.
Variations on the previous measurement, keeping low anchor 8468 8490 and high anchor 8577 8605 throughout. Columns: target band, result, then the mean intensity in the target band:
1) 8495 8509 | 0.04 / 35.1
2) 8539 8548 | 0.14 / 32.1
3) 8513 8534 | 0.02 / 35.5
